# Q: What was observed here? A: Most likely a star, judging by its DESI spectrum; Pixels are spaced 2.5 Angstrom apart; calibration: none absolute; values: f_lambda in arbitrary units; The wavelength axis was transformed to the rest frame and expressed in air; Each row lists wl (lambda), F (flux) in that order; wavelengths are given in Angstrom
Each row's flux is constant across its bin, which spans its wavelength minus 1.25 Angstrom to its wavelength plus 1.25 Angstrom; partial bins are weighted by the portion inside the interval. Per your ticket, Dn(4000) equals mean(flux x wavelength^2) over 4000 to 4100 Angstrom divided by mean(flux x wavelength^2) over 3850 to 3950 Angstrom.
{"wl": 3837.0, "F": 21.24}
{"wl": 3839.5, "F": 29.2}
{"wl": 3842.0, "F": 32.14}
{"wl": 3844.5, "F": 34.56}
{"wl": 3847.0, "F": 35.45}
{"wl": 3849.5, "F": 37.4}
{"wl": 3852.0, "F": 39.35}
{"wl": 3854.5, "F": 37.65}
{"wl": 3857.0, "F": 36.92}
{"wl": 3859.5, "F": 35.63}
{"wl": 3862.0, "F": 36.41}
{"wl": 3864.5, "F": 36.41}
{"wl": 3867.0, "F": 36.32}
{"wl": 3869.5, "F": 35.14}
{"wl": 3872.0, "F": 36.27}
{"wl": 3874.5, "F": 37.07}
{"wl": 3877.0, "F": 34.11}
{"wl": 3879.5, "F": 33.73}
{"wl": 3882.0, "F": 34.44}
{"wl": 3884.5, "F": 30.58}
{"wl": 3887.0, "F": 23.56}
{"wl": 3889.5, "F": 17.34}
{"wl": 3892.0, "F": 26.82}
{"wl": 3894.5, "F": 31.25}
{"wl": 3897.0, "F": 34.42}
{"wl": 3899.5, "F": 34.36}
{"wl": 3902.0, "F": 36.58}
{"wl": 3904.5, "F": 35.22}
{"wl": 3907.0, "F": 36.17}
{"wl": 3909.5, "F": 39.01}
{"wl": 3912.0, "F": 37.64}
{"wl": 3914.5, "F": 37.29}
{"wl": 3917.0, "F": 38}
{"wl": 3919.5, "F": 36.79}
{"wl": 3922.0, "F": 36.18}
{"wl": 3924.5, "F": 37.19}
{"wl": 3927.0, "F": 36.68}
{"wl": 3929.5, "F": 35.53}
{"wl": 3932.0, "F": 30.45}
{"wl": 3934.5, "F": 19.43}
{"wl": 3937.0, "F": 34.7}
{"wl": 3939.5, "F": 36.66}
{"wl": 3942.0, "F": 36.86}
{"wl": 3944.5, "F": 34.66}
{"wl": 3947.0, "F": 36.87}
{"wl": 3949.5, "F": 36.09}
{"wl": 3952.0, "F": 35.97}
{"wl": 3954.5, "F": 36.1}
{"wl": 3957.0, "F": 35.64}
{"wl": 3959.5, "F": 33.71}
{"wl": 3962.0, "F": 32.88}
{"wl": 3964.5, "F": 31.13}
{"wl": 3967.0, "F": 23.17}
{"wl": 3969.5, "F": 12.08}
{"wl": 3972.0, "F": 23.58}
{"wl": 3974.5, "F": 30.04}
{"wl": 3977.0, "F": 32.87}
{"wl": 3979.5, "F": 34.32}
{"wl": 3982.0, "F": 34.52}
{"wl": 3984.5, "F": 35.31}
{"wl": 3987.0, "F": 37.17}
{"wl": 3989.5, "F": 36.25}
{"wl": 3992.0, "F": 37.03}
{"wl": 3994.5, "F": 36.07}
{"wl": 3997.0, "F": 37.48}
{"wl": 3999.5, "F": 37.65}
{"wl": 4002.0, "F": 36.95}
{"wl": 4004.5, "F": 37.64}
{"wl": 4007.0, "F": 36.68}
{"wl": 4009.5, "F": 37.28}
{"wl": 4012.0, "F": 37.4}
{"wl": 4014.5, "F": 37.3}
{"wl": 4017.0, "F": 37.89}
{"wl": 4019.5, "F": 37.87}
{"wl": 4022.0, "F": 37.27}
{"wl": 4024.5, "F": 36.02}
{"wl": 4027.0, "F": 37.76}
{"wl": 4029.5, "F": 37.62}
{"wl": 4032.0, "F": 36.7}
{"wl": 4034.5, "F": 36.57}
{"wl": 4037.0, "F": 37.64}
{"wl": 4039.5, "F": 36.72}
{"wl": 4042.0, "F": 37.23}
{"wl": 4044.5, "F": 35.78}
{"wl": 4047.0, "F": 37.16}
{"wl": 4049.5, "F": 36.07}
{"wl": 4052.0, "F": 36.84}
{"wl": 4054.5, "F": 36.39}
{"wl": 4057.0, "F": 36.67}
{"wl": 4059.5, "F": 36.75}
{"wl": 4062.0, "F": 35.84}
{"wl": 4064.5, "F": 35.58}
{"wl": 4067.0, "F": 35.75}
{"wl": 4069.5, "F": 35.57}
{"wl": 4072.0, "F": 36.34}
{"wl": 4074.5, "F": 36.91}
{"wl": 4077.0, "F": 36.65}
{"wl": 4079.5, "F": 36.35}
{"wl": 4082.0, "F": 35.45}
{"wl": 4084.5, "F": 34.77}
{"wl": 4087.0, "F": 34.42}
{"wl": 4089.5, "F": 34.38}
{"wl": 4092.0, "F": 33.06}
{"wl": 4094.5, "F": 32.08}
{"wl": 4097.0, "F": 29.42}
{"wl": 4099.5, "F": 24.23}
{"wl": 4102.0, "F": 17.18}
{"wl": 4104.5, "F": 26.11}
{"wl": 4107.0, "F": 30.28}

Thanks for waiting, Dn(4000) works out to 1.1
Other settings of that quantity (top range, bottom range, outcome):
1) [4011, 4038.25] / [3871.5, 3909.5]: 1.24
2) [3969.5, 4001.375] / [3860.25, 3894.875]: 1.10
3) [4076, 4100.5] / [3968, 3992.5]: 1.12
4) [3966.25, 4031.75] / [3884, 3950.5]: 1.07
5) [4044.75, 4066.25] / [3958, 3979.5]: 1.36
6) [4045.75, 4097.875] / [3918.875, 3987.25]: 1.15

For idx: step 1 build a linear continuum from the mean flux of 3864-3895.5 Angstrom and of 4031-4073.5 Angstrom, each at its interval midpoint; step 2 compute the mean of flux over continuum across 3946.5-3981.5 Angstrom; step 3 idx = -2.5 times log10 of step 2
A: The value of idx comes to 0.10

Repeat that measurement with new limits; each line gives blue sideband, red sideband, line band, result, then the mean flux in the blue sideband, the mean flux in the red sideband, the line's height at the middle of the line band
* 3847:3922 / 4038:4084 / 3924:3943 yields 0.06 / 34.6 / 36.3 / 35.1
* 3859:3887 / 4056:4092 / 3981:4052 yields -0.05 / 34.6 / 35.7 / 35.4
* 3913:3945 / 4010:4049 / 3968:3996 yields 0.14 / 34.7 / 37.1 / 36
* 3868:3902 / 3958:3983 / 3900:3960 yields -0.17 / 31.7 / 28.8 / 30.2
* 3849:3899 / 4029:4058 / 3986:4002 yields -0.03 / 33.5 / 36.8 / 35.8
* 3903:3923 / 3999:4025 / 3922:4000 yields 0.12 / 37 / 37.3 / 37.2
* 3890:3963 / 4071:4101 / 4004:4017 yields -0.10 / 34.6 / 33.5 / 34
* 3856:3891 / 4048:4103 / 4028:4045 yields -0.10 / 33.1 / 34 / 33.8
